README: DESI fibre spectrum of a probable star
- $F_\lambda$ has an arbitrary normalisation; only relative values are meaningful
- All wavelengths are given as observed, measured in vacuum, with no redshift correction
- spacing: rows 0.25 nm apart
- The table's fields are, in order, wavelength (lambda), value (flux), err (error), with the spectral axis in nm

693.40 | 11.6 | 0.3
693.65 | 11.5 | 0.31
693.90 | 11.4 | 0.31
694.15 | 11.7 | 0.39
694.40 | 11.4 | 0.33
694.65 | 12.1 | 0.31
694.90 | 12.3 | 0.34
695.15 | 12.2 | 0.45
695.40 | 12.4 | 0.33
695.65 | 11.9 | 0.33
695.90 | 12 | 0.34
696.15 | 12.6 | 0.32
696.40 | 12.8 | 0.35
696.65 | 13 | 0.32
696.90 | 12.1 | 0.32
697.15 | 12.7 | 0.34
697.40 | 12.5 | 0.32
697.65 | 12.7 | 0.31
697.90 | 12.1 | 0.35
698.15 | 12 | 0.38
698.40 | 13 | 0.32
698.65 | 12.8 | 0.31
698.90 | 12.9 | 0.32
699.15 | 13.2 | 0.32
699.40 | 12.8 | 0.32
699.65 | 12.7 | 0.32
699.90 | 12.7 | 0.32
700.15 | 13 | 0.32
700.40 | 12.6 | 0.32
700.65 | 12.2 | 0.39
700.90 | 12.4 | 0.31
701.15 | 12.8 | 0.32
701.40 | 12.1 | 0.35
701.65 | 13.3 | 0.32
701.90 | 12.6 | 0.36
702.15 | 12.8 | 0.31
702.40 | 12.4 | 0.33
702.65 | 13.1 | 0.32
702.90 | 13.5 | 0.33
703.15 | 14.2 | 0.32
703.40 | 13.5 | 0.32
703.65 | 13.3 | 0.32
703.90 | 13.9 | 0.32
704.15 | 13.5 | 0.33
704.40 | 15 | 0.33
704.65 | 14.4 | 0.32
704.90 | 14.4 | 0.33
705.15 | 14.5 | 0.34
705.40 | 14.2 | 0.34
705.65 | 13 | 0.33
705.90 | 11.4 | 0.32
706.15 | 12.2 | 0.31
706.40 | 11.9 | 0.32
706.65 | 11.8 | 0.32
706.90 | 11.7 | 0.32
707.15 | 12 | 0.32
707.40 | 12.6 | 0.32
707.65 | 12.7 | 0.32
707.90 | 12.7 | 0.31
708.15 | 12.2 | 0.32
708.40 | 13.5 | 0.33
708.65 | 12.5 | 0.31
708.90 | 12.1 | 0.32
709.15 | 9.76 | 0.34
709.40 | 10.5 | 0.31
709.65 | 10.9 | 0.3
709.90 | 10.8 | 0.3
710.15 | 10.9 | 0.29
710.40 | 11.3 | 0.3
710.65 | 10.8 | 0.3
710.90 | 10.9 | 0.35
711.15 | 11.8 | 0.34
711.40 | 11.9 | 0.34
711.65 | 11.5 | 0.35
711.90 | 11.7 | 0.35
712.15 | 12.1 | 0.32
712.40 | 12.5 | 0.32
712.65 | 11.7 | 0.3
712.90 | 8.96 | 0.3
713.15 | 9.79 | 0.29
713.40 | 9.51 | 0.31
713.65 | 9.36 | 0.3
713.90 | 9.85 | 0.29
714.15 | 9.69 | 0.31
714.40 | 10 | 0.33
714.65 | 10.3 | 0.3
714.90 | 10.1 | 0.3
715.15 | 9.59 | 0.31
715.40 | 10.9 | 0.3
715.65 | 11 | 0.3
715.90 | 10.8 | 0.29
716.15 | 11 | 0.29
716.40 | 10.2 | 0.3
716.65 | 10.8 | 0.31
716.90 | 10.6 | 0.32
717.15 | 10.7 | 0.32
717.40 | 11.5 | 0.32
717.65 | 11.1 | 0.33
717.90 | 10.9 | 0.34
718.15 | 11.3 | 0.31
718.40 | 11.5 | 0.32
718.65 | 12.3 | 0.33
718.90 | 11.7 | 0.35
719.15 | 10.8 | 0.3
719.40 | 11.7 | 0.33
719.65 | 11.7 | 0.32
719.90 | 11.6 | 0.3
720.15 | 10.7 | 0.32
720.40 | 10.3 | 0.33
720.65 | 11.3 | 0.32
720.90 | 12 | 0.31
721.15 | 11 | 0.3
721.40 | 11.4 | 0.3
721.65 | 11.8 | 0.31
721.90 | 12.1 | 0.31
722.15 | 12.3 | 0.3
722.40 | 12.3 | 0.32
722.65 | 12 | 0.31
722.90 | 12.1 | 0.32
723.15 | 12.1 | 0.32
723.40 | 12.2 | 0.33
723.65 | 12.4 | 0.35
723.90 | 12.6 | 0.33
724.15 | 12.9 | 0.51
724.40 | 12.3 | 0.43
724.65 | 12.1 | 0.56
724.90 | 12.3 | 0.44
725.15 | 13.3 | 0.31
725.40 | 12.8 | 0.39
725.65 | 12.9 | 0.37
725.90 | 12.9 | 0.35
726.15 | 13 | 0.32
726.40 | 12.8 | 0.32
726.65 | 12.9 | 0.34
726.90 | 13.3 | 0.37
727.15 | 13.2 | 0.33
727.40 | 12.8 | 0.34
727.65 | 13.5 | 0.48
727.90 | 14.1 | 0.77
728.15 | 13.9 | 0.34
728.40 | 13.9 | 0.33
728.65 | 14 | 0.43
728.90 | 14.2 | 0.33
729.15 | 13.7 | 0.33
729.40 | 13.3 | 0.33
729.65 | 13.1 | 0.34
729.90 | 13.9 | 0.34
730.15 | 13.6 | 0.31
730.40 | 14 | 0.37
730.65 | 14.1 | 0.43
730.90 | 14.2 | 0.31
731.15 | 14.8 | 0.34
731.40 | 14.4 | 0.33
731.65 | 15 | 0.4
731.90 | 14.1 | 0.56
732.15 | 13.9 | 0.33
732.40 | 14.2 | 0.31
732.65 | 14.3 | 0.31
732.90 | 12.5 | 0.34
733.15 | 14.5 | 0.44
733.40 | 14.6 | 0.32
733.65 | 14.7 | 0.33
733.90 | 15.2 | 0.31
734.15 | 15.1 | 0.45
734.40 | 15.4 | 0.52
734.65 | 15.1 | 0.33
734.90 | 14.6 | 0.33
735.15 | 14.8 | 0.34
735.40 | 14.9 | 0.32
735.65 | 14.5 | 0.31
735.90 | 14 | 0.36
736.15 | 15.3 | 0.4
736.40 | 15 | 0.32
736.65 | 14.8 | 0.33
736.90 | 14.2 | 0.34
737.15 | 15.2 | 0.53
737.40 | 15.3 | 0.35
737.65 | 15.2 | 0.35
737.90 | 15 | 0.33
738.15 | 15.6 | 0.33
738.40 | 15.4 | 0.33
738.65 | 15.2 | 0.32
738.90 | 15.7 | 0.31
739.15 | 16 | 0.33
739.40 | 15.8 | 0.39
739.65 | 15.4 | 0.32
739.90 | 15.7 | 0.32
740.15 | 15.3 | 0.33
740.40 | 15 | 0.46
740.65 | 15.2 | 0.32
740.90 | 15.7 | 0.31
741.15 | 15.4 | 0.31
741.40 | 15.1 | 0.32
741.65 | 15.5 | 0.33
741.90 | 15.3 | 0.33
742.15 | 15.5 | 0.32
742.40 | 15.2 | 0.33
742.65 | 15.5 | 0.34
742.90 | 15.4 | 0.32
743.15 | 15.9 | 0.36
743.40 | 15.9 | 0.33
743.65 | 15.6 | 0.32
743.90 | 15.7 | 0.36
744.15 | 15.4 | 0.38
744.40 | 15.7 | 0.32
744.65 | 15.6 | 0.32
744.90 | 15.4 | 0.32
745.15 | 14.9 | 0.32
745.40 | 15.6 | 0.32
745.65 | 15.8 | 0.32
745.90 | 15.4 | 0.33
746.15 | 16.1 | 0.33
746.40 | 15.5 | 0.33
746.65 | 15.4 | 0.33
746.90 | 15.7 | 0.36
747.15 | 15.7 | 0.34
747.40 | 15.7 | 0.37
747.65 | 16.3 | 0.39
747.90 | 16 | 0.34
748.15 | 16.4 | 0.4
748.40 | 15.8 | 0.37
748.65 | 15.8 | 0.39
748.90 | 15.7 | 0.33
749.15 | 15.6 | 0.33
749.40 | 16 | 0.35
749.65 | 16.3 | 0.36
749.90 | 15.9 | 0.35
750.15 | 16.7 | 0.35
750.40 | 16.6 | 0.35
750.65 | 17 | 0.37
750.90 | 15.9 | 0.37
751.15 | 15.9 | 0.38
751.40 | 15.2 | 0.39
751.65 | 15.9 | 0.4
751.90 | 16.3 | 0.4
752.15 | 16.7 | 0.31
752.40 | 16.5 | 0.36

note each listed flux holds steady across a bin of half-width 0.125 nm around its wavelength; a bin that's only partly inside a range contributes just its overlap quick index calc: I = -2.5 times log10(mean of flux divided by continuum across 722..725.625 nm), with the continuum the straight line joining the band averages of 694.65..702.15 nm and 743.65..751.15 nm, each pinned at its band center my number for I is 0.15 mag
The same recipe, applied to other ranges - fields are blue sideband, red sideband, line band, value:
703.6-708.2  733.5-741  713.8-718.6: 0.28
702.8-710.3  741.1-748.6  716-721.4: 0.21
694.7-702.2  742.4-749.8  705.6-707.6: 0.09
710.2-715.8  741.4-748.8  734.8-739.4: -0.05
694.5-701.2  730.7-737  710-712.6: 0.15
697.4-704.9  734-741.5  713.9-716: 0.32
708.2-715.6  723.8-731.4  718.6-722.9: 0.06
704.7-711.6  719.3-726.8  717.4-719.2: 0.06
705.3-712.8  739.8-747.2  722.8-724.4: 0.08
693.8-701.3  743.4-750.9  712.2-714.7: 0.30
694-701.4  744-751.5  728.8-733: 0.06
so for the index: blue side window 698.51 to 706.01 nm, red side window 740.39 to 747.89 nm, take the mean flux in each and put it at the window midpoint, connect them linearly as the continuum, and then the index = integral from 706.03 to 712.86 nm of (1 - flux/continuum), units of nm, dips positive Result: 0.94 nm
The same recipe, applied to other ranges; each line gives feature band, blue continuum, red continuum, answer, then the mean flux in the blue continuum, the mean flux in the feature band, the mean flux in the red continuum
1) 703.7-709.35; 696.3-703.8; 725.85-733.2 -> 0.09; 12.8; 12.8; 13.7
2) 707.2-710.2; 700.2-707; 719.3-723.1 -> 0.20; 13.1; 11.8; 11.6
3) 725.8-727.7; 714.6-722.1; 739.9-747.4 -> -0.07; 11.1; 13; 15.5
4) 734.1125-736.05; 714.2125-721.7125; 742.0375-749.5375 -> -0.13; 11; 14.8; 15.7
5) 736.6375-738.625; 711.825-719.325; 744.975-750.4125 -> -0.12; 10.7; 15.1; 15.8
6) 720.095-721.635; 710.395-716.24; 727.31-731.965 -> 0.13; 10.7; 11.2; 13.9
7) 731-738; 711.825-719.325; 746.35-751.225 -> -0.47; 10.7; 14.7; 16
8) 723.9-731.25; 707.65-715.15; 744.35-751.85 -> -0.11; 11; 13.4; 15.9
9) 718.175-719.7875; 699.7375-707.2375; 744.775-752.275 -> 0.28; 13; 11.6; 15.9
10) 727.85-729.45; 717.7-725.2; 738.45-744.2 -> -0.09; 11.8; 13.9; 15.5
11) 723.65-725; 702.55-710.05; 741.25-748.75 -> 0.16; 12.7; 12.4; 15.6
